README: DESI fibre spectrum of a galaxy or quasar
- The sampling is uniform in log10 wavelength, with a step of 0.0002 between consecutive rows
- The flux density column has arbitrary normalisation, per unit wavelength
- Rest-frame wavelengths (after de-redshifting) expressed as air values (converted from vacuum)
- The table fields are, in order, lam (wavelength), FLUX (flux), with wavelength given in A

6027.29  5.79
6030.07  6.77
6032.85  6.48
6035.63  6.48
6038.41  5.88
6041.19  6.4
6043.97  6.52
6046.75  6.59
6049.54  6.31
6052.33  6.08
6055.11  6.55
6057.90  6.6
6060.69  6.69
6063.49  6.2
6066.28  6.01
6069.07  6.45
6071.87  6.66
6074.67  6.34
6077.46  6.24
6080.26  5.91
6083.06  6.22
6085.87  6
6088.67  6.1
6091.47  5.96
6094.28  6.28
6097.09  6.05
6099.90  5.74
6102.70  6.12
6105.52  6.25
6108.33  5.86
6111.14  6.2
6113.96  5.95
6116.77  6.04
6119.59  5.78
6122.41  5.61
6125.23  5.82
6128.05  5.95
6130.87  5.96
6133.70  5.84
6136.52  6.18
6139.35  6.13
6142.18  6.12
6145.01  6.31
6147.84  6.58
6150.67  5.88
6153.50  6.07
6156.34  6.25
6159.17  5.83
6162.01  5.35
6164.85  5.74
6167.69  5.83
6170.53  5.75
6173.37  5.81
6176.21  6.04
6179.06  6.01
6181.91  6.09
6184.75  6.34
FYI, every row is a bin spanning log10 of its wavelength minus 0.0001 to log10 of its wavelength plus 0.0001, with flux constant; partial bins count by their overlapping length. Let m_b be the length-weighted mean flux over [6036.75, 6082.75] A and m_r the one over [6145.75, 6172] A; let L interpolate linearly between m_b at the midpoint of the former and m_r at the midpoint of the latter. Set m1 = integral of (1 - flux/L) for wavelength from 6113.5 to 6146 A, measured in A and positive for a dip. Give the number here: 0.4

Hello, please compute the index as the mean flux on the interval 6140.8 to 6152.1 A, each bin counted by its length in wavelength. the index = 6.23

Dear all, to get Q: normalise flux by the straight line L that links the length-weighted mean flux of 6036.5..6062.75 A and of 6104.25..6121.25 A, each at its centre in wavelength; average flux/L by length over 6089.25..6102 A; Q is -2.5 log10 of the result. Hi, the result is 0.02 mag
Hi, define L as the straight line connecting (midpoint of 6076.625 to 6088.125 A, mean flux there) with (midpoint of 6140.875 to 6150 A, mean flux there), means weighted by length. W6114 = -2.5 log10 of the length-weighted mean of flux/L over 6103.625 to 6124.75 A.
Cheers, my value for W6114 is 0.04 mag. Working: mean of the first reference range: 6.08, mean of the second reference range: 6.3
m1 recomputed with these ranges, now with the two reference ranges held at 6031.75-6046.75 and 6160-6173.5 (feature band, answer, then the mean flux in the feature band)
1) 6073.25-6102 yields 0.14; 6.09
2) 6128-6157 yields -1.50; 6.12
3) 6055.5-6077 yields -0.65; 6.42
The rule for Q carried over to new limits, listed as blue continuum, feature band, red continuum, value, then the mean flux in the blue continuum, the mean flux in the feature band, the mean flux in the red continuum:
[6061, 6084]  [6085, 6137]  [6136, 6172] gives 0.029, 6.27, 5.98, 6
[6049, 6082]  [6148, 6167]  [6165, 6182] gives 0.011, 6.34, 5.9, 5.89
